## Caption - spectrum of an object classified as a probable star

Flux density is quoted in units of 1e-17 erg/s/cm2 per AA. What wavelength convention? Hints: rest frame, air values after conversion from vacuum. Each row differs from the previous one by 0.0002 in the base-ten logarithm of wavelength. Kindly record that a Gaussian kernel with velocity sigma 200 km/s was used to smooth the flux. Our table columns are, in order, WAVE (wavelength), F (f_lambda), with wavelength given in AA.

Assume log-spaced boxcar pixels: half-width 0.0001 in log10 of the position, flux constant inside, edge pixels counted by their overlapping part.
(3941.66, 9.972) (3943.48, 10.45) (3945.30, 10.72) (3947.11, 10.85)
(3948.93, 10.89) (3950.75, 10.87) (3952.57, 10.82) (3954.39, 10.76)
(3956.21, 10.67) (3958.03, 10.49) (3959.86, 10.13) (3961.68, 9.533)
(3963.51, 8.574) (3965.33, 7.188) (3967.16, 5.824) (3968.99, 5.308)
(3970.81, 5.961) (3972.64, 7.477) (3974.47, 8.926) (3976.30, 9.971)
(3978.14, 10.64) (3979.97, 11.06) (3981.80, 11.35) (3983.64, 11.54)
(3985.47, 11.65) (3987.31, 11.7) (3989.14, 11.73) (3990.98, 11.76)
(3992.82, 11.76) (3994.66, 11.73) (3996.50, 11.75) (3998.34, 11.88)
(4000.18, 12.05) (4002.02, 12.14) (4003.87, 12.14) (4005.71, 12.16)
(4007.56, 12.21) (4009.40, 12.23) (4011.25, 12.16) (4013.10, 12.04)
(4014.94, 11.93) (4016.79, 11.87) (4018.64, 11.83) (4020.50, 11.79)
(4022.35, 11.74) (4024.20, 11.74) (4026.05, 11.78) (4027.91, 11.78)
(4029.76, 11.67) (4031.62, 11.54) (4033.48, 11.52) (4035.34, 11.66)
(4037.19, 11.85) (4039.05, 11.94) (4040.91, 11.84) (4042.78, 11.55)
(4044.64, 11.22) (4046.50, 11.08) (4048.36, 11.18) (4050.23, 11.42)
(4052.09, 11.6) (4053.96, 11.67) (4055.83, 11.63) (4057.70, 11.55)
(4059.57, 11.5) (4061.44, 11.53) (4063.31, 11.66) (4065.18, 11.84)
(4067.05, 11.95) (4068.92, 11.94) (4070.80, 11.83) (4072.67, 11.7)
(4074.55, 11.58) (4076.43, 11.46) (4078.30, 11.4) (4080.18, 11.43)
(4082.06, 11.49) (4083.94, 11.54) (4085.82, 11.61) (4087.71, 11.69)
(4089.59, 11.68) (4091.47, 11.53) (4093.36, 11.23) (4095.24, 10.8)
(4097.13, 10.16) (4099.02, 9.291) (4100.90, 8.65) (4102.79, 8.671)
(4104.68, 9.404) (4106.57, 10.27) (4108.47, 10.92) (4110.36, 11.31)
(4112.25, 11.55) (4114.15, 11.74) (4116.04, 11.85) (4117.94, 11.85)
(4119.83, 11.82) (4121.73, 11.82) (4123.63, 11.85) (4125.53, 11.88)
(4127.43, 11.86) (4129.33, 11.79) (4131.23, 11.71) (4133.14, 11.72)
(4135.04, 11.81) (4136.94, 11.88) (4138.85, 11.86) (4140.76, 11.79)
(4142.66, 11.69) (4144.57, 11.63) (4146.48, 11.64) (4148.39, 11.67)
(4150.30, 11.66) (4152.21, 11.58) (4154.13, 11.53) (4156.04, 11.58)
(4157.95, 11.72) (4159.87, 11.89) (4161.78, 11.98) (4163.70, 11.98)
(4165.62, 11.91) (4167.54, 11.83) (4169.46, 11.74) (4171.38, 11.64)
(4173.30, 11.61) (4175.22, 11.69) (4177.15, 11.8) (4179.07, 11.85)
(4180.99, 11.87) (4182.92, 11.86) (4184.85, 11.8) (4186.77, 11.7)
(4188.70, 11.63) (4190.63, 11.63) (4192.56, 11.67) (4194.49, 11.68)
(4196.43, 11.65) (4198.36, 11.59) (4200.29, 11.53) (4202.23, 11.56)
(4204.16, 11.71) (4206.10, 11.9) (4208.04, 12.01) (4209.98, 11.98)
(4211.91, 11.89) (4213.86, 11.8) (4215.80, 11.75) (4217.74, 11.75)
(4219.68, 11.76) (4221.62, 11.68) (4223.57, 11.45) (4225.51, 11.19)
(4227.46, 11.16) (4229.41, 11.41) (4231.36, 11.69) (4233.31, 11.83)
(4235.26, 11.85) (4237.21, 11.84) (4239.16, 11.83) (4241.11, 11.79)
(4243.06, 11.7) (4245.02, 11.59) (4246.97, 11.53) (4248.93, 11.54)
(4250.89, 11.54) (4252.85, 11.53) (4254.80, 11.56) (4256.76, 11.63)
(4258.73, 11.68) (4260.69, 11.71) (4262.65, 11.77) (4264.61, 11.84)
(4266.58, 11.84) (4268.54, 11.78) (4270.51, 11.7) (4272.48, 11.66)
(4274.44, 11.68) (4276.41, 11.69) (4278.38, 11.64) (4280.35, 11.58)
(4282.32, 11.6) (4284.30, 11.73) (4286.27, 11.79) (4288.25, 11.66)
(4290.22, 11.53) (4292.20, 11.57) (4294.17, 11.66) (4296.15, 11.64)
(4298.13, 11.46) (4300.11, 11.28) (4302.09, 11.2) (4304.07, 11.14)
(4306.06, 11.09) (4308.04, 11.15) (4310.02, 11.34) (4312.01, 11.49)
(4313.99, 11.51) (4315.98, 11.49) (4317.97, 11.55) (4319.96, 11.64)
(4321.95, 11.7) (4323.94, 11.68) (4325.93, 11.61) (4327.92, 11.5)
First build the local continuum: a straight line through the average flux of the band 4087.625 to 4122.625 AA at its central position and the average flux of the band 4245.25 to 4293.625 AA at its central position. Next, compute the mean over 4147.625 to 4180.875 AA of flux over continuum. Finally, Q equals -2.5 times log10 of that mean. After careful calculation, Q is -0.06 mag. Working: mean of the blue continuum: 10.8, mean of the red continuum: 11.7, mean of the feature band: 11.7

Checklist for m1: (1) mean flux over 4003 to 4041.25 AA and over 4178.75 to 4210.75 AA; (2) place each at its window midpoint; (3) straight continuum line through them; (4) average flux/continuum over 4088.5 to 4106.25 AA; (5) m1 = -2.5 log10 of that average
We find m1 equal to 0.16 mag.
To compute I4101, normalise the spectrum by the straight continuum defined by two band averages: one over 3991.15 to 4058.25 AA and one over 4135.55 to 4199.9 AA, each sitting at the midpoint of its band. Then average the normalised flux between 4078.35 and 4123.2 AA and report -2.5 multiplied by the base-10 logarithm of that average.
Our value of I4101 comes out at 0.073 mag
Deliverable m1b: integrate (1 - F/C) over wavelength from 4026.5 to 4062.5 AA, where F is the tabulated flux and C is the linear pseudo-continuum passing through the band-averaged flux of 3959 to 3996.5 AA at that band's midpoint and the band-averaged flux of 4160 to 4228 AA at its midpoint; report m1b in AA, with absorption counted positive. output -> -4.2 AA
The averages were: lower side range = 9.74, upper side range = 11.7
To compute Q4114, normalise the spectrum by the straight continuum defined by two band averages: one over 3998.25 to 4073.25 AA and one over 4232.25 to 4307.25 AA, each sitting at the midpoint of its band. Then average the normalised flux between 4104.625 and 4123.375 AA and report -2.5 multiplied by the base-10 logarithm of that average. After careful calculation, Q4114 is 0.03 mag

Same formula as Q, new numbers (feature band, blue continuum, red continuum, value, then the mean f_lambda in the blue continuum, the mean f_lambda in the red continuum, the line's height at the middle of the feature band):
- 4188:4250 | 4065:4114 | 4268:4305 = -0.03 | 11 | 11.6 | 11.4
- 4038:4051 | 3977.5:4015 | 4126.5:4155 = 0.03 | 11.8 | 11.7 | 11.8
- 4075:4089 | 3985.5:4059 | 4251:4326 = 0.02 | 11.8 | 11.6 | 11.7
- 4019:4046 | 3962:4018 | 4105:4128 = -0.07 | 10.6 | 11.5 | 10.9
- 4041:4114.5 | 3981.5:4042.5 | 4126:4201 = 0.06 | 11.8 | 11.7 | 11.8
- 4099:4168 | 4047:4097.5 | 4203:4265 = 0.01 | 11.5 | 11.7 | 11.6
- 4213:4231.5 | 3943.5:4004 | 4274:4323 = -0.03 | 10.3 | 11.5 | 11.2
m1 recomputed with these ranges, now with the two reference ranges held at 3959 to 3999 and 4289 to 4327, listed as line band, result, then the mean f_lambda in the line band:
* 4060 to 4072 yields -0.15 mag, 11.8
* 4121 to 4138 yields -0.12 mag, 11.8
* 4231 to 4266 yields -0.05 mag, 11.7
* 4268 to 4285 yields -0.03 mag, 11.7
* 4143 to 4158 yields -0.09 mag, 11.6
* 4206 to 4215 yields -0.09 mag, 11.9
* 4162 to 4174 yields -0.10 mag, 11.8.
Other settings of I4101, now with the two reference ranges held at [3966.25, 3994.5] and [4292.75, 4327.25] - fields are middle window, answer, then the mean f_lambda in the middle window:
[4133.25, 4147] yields -0.11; 11.8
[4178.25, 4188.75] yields -0.09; 11.8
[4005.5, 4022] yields -0.20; 12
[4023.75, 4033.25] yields -0.16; 11.7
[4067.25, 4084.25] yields -0.13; 11.6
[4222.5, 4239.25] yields -0.05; 11.6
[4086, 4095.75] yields -0.10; 11.4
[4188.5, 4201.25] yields -0.07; 11.6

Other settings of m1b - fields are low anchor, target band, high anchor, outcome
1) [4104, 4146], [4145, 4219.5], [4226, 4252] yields -1.0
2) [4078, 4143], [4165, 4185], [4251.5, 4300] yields -0.7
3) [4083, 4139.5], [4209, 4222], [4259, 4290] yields -0.3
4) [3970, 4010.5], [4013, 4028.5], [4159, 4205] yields -0.9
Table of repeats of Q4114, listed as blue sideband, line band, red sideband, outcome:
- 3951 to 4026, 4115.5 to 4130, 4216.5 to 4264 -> -0.060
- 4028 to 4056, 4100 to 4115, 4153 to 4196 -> 0.134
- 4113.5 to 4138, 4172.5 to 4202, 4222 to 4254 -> -0.001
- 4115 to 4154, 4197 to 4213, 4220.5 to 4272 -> -0.008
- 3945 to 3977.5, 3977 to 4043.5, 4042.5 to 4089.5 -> -0.148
